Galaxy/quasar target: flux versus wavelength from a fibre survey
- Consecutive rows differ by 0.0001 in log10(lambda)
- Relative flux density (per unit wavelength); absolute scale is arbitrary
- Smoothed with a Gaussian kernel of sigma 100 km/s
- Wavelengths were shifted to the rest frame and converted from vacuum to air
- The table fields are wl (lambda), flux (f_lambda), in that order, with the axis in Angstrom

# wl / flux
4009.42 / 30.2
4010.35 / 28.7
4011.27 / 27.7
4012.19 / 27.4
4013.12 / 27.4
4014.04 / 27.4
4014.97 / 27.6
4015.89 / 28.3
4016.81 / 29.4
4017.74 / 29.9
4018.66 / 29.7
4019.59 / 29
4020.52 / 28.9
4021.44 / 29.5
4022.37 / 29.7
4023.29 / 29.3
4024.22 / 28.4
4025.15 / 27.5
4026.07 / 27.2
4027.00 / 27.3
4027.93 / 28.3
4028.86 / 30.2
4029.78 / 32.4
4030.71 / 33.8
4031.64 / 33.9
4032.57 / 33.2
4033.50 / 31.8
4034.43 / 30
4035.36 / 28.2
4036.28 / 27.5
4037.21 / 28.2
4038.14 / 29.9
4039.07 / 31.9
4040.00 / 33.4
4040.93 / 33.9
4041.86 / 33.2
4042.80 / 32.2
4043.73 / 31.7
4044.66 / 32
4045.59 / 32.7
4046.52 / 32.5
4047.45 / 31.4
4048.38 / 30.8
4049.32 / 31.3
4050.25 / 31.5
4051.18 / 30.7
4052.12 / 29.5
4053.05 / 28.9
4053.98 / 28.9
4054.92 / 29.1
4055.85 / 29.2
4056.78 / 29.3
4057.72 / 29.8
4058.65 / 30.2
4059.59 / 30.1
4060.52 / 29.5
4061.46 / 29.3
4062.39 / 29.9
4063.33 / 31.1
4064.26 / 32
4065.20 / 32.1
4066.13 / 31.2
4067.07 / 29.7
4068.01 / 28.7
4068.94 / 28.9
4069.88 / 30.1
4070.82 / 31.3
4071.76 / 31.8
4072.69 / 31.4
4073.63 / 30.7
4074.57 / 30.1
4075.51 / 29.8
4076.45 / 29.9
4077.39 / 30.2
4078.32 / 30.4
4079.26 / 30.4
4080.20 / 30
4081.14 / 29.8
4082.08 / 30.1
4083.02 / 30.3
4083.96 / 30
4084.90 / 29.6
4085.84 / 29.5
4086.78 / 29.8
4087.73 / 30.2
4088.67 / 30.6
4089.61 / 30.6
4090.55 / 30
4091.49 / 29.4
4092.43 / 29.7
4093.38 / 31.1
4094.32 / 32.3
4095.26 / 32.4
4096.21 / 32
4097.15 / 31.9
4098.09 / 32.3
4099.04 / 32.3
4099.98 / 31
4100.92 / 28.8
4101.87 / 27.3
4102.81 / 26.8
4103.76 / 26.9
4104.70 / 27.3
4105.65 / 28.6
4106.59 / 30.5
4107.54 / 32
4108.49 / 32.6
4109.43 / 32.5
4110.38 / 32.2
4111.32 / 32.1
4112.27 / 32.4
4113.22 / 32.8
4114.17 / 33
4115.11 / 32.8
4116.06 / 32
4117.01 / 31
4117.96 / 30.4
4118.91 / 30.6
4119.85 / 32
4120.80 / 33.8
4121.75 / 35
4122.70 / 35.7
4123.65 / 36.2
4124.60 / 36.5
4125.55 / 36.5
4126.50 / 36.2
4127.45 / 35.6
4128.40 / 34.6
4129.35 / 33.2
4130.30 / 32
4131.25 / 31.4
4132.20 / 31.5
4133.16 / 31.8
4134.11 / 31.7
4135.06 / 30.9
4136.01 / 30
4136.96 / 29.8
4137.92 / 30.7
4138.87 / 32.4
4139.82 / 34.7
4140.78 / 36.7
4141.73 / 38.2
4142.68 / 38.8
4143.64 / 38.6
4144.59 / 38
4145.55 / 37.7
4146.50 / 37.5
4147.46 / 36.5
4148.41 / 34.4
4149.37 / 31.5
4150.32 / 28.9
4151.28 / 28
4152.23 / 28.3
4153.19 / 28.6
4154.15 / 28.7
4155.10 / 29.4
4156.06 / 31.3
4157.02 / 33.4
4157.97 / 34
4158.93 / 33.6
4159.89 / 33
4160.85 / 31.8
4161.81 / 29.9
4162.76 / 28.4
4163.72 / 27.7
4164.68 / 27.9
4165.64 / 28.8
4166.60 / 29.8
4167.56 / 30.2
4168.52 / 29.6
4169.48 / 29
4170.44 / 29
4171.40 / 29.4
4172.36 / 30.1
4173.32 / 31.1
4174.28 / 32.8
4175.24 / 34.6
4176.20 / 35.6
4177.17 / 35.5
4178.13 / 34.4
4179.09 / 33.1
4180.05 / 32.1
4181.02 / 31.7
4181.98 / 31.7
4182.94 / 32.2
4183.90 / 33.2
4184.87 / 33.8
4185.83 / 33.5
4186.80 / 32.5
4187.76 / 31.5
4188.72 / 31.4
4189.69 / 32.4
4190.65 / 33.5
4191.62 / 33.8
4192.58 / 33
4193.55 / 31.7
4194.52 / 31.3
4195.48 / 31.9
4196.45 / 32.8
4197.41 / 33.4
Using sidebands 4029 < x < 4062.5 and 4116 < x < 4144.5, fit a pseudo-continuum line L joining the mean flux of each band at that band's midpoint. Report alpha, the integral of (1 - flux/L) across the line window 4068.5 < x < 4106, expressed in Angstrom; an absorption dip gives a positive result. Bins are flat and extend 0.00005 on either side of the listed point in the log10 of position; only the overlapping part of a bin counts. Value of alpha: 2.5 Angstrom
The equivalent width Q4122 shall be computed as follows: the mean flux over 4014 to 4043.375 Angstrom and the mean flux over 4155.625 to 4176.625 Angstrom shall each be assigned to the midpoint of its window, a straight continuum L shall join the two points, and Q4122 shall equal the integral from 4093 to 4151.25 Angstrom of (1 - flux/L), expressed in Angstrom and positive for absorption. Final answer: -3.86 Angstrom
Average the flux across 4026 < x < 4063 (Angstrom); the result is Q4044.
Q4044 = 30.7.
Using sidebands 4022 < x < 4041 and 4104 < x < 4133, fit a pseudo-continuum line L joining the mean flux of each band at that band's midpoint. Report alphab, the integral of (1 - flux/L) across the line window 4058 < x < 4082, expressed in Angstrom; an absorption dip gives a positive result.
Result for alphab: 0.8 Angstrom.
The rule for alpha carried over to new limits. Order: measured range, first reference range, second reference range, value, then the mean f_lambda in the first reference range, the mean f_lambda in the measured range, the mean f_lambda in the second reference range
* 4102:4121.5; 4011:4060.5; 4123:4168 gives 0.48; 30.1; 31.1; 32.7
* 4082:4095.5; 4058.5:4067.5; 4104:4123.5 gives 0.40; 30.5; 30.3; 32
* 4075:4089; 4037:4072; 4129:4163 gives 0.57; 30.7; 30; 32.7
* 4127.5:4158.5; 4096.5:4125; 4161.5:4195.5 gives -1.29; 31.6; 33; 31.6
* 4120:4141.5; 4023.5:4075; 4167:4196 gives -1.35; 30.5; 33.5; 32.2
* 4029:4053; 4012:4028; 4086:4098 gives -1.88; 28.5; 31.4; 30.8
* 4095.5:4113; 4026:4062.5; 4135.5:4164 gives 0.68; 30.7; 30.6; 32.7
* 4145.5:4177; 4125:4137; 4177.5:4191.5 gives 1.53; 32.8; 31.2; 32.7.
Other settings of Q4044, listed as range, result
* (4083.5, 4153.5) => 32.2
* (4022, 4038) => 29.8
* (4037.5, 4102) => 30.6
